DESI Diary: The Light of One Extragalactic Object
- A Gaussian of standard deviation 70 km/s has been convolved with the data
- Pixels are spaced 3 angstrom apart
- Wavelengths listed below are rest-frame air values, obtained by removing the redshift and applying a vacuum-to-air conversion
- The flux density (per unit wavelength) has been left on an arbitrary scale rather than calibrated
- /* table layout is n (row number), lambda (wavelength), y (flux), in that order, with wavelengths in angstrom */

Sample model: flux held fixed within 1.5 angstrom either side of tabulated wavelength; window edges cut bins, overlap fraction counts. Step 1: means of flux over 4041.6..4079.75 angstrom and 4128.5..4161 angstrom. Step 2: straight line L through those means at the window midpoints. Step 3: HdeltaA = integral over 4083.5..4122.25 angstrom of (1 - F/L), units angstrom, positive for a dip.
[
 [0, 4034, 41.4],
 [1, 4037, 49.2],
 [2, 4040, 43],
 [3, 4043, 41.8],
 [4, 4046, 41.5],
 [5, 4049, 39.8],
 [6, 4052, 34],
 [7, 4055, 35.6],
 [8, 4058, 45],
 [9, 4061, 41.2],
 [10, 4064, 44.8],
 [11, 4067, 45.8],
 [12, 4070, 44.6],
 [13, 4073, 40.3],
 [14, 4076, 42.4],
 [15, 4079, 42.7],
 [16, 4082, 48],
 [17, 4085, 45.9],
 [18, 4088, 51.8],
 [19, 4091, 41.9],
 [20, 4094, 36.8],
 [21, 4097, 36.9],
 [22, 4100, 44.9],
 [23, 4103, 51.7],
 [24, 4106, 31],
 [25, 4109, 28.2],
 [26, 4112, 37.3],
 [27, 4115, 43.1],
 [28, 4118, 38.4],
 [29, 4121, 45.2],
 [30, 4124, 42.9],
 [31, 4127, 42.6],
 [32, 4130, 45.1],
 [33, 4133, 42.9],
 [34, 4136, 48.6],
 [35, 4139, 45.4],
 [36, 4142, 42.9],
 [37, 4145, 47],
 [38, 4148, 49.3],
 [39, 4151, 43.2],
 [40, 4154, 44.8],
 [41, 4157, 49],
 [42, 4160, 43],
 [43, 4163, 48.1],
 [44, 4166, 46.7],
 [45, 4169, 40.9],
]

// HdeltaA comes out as 2.3 angstrom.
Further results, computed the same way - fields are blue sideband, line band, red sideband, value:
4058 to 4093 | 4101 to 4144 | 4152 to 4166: 3.32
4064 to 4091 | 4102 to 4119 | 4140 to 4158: 2.82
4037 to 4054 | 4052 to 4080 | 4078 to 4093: 0.86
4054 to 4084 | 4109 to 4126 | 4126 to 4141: 1.63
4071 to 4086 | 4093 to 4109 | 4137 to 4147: 1.86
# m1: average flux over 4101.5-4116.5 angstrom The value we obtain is 38.3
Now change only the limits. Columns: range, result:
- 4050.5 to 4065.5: 40.1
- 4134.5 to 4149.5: 46.6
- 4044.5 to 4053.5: 38.4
